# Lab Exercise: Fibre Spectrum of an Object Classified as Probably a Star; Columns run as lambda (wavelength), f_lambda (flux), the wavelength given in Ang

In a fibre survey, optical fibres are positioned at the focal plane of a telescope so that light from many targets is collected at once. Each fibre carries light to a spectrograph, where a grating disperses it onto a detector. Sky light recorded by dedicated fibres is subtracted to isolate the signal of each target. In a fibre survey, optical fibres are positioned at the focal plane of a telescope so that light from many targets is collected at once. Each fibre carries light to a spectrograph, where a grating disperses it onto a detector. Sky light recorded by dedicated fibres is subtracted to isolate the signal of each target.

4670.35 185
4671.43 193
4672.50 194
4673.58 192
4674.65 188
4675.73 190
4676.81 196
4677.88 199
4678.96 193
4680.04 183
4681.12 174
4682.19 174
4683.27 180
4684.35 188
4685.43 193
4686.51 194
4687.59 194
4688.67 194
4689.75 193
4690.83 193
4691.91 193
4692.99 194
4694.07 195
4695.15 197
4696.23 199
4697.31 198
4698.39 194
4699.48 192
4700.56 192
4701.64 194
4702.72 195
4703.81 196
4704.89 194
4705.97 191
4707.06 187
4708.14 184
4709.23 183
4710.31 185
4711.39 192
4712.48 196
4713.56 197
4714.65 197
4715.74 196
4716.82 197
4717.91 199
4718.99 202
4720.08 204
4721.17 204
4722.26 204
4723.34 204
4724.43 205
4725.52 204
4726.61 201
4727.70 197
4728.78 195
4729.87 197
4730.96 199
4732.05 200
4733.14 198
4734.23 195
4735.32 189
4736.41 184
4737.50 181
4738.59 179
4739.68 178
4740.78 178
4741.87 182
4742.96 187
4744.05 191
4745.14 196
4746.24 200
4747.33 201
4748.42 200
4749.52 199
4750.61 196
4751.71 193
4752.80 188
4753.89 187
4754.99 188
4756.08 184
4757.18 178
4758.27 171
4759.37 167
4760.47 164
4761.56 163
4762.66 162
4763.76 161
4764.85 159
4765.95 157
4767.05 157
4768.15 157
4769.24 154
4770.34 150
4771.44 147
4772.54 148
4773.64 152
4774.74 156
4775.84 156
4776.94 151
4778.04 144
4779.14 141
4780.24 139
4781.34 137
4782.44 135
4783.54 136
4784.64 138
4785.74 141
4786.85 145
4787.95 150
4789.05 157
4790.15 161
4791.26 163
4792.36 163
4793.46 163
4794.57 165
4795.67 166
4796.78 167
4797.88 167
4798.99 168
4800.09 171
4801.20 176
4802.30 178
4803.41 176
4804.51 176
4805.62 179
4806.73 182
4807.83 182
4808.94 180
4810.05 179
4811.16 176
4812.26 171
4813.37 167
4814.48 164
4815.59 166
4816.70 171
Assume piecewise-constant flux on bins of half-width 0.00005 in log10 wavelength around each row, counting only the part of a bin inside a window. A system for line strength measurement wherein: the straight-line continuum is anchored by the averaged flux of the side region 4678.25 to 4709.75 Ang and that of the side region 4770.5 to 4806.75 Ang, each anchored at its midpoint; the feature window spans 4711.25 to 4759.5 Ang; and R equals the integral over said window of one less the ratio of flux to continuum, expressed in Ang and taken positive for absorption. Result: -4.7 Ang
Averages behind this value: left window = 191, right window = 157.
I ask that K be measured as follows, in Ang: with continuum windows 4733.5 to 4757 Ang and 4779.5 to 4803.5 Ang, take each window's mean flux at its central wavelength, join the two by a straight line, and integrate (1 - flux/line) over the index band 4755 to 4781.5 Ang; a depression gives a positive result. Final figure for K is 2.4 Ang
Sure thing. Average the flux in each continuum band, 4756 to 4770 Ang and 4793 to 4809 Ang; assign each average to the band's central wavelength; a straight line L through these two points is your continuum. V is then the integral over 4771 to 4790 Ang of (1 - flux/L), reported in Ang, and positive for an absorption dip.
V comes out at 2.5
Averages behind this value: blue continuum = 163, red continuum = 173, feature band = 146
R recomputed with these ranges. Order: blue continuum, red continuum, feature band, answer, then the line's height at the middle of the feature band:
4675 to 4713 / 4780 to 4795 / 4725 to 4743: -1.8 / 173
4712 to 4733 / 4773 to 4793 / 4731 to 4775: -0.8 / 174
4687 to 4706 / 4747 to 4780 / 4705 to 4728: -1.3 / 186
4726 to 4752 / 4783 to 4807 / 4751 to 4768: 0.9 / 182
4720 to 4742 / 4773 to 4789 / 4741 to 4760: -1.5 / 175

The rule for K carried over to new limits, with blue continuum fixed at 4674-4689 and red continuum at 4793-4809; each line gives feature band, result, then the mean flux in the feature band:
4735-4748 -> -0.5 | 187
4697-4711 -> -0.4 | 191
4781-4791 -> 1.7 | 145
